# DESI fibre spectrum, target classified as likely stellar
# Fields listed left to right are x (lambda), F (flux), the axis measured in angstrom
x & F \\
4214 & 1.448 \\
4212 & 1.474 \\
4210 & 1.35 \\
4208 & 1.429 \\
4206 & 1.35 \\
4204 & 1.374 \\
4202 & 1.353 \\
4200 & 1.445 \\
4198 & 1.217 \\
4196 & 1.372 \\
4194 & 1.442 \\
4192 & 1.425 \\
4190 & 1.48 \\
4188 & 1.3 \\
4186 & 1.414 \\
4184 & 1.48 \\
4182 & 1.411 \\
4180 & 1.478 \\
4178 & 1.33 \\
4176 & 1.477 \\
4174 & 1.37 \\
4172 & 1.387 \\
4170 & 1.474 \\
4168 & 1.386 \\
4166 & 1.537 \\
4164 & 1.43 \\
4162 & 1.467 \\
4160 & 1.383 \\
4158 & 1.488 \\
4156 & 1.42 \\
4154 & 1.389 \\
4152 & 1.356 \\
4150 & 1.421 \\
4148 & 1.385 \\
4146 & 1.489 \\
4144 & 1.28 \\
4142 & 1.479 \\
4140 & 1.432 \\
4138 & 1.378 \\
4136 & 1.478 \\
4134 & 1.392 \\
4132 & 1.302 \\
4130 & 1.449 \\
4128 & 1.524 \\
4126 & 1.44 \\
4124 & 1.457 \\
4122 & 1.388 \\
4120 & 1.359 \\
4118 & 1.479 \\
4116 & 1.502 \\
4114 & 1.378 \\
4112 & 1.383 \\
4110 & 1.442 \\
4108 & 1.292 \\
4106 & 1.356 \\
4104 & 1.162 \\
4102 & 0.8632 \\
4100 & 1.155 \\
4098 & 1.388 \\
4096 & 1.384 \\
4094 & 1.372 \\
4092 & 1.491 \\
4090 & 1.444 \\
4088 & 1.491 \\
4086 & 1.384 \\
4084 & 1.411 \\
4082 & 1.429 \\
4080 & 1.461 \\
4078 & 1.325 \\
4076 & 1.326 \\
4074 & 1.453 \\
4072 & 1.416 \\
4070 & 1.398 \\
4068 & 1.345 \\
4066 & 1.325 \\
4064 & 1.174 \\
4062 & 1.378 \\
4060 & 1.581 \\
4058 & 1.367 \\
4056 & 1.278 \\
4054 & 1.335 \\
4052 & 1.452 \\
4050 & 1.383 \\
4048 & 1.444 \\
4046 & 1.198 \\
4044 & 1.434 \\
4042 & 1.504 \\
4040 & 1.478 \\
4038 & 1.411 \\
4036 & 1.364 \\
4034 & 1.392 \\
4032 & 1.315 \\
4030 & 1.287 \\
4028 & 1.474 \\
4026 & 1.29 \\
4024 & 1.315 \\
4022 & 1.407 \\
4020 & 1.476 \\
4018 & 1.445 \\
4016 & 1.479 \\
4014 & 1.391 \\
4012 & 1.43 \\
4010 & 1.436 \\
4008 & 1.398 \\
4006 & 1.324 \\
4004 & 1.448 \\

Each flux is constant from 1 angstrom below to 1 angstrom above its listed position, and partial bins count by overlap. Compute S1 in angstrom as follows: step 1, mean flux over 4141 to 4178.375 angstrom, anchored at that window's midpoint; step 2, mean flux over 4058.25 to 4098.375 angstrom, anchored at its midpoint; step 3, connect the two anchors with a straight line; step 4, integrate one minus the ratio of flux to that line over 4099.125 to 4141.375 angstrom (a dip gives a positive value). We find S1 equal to 1.4 angstrom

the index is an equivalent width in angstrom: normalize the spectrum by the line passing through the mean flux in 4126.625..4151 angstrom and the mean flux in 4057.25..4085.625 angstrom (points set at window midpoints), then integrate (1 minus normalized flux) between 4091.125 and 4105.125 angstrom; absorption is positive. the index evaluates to 1.4 angstrom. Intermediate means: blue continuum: 1.39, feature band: 1.26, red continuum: 1.42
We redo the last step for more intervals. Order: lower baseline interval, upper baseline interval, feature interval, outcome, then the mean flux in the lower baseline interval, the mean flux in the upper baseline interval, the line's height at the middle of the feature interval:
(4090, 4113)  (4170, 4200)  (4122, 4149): -1.52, 1.31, 1.4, 1.34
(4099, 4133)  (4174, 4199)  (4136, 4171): -1.22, 1.35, 1.4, 1.38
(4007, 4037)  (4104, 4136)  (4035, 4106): 1.66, 1.39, 1.4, 1.4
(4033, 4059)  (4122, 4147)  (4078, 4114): 1.53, 1.39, 1.42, 1.41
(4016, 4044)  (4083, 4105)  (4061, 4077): 0.01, 1.4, 1.32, 1.35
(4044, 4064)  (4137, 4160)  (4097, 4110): 1.59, 1.37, 1.41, 1.39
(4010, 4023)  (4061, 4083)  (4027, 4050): 0.31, 1.44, 1.37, 1.41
